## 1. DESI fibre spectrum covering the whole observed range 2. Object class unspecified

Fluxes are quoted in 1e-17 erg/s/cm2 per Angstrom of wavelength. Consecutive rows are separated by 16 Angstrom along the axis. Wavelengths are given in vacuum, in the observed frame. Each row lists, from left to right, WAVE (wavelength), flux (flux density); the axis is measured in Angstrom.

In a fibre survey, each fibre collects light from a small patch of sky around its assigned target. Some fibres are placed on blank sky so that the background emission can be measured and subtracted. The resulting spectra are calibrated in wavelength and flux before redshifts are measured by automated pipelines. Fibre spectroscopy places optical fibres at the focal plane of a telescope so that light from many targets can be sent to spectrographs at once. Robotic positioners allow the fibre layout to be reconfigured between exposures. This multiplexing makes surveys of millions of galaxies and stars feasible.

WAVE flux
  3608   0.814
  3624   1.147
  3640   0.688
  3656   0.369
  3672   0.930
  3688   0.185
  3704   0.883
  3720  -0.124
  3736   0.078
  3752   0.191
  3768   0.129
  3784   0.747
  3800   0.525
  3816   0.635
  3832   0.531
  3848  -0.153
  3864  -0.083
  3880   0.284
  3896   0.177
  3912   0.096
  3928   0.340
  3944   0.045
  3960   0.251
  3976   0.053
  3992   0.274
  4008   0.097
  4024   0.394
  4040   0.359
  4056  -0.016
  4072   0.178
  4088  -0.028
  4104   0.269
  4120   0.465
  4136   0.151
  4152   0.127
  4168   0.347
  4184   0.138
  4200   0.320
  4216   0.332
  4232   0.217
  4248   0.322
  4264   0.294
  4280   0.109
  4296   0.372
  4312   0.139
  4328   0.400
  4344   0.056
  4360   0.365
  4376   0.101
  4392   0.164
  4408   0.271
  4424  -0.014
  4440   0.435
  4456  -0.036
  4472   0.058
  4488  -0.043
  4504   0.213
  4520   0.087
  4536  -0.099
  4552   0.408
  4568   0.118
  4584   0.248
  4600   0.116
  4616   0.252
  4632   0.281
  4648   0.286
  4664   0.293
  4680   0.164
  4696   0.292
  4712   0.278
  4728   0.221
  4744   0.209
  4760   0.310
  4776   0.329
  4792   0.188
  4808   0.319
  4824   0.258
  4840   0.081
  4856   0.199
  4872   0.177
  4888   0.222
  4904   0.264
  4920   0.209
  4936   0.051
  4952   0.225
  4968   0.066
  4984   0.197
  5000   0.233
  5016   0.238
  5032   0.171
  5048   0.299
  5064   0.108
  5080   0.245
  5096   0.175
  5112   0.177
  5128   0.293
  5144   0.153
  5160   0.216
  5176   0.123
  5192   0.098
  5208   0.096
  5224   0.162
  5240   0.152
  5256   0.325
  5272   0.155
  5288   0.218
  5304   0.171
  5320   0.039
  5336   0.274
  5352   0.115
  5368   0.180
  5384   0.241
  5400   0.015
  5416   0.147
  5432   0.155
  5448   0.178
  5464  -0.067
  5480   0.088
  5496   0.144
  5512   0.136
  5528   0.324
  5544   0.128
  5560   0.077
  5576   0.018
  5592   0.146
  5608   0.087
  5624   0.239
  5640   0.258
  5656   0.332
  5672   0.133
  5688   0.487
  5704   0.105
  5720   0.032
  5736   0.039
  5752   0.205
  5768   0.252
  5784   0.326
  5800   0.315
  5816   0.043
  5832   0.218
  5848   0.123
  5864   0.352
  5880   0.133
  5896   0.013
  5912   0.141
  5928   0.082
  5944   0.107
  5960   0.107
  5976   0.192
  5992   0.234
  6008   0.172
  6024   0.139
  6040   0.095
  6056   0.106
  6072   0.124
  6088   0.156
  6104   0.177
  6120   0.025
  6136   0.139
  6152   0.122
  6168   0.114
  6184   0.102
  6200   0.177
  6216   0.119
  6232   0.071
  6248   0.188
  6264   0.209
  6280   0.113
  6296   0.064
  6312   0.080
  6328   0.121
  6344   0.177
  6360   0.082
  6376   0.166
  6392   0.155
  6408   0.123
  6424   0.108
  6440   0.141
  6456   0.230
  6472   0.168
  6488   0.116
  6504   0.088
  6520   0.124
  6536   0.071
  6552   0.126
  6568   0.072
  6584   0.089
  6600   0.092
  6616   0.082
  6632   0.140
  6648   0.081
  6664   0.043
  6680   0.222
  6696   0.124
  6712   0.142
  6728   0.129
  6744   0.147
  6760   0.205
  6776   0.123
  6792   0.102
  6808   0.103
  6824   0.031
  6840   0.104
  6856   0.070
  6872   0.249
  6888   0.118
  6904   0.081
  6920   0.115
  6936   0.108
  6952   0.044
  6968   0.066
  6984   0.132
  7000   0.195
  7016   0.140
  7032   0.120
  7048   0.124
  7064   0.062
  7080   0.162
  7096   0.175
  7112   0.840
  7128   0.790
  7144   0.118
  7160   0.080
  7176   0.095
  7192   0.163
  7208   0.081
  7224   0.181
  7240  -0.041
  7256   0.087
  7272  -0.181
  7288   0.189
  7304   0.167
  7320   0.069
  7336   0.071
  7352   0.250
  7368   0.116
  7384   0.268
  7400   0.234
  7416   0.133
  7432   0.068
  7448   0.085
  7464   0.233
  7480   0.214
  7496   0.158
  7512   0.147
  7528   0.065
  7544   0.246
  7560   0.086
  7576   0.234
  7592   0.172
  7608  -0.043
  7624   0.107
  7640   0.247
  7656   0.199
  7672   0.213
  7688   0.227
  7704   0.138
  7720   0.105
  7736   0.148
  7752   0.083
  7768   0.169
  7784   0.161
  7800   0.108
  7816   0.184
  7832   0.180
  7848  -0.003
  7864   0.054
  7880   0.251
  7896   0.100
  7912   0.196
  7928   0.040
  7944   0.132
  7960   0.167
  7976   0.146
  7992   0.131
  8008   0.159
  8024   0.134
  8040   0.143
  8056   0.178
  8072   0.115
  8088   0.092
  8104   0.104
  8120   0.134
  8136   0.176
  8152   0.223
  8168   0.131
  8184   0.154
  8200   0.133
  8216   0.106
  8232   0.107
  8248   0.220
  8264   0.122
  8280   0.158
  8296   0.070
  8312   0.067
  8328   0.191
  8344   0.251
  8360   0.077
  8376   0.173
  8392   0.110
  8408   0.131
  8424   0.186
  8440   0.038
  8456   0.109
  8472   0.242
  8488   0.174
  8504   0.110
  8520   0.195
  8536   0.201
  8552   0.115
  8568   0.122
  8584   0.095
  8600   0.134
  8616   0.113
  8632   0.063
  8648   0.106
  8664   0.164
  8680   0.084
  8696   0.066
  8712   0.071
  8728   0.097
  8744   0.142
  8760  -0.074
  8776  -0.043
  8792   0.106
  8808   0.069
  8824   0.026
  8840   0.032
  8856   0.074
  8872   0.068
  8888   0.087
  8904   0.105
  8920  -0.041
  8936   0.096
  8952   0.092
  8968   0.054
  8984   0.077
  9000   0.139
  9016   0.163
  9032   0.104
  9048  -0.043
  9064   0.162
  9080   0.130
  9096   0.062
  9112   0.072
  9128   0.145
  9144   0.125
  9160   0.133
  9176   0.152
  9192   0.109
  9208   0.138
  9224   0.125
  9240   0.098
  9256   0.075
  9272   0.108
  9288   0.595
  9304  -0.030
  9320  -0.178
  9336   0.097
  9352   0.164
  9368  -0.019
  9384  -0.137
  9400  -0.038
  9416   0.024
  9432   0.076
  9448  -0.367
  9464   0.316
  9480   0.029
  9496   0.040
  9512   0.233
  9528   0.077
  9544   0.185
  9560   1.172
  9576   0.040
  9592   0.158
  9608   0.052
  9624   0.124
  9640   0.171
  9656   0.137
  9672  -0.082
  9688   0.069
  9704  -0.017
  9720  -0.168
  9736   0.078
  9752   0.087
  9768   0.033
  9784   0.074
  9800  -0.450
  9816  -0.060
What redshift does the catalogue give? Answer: 0.91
